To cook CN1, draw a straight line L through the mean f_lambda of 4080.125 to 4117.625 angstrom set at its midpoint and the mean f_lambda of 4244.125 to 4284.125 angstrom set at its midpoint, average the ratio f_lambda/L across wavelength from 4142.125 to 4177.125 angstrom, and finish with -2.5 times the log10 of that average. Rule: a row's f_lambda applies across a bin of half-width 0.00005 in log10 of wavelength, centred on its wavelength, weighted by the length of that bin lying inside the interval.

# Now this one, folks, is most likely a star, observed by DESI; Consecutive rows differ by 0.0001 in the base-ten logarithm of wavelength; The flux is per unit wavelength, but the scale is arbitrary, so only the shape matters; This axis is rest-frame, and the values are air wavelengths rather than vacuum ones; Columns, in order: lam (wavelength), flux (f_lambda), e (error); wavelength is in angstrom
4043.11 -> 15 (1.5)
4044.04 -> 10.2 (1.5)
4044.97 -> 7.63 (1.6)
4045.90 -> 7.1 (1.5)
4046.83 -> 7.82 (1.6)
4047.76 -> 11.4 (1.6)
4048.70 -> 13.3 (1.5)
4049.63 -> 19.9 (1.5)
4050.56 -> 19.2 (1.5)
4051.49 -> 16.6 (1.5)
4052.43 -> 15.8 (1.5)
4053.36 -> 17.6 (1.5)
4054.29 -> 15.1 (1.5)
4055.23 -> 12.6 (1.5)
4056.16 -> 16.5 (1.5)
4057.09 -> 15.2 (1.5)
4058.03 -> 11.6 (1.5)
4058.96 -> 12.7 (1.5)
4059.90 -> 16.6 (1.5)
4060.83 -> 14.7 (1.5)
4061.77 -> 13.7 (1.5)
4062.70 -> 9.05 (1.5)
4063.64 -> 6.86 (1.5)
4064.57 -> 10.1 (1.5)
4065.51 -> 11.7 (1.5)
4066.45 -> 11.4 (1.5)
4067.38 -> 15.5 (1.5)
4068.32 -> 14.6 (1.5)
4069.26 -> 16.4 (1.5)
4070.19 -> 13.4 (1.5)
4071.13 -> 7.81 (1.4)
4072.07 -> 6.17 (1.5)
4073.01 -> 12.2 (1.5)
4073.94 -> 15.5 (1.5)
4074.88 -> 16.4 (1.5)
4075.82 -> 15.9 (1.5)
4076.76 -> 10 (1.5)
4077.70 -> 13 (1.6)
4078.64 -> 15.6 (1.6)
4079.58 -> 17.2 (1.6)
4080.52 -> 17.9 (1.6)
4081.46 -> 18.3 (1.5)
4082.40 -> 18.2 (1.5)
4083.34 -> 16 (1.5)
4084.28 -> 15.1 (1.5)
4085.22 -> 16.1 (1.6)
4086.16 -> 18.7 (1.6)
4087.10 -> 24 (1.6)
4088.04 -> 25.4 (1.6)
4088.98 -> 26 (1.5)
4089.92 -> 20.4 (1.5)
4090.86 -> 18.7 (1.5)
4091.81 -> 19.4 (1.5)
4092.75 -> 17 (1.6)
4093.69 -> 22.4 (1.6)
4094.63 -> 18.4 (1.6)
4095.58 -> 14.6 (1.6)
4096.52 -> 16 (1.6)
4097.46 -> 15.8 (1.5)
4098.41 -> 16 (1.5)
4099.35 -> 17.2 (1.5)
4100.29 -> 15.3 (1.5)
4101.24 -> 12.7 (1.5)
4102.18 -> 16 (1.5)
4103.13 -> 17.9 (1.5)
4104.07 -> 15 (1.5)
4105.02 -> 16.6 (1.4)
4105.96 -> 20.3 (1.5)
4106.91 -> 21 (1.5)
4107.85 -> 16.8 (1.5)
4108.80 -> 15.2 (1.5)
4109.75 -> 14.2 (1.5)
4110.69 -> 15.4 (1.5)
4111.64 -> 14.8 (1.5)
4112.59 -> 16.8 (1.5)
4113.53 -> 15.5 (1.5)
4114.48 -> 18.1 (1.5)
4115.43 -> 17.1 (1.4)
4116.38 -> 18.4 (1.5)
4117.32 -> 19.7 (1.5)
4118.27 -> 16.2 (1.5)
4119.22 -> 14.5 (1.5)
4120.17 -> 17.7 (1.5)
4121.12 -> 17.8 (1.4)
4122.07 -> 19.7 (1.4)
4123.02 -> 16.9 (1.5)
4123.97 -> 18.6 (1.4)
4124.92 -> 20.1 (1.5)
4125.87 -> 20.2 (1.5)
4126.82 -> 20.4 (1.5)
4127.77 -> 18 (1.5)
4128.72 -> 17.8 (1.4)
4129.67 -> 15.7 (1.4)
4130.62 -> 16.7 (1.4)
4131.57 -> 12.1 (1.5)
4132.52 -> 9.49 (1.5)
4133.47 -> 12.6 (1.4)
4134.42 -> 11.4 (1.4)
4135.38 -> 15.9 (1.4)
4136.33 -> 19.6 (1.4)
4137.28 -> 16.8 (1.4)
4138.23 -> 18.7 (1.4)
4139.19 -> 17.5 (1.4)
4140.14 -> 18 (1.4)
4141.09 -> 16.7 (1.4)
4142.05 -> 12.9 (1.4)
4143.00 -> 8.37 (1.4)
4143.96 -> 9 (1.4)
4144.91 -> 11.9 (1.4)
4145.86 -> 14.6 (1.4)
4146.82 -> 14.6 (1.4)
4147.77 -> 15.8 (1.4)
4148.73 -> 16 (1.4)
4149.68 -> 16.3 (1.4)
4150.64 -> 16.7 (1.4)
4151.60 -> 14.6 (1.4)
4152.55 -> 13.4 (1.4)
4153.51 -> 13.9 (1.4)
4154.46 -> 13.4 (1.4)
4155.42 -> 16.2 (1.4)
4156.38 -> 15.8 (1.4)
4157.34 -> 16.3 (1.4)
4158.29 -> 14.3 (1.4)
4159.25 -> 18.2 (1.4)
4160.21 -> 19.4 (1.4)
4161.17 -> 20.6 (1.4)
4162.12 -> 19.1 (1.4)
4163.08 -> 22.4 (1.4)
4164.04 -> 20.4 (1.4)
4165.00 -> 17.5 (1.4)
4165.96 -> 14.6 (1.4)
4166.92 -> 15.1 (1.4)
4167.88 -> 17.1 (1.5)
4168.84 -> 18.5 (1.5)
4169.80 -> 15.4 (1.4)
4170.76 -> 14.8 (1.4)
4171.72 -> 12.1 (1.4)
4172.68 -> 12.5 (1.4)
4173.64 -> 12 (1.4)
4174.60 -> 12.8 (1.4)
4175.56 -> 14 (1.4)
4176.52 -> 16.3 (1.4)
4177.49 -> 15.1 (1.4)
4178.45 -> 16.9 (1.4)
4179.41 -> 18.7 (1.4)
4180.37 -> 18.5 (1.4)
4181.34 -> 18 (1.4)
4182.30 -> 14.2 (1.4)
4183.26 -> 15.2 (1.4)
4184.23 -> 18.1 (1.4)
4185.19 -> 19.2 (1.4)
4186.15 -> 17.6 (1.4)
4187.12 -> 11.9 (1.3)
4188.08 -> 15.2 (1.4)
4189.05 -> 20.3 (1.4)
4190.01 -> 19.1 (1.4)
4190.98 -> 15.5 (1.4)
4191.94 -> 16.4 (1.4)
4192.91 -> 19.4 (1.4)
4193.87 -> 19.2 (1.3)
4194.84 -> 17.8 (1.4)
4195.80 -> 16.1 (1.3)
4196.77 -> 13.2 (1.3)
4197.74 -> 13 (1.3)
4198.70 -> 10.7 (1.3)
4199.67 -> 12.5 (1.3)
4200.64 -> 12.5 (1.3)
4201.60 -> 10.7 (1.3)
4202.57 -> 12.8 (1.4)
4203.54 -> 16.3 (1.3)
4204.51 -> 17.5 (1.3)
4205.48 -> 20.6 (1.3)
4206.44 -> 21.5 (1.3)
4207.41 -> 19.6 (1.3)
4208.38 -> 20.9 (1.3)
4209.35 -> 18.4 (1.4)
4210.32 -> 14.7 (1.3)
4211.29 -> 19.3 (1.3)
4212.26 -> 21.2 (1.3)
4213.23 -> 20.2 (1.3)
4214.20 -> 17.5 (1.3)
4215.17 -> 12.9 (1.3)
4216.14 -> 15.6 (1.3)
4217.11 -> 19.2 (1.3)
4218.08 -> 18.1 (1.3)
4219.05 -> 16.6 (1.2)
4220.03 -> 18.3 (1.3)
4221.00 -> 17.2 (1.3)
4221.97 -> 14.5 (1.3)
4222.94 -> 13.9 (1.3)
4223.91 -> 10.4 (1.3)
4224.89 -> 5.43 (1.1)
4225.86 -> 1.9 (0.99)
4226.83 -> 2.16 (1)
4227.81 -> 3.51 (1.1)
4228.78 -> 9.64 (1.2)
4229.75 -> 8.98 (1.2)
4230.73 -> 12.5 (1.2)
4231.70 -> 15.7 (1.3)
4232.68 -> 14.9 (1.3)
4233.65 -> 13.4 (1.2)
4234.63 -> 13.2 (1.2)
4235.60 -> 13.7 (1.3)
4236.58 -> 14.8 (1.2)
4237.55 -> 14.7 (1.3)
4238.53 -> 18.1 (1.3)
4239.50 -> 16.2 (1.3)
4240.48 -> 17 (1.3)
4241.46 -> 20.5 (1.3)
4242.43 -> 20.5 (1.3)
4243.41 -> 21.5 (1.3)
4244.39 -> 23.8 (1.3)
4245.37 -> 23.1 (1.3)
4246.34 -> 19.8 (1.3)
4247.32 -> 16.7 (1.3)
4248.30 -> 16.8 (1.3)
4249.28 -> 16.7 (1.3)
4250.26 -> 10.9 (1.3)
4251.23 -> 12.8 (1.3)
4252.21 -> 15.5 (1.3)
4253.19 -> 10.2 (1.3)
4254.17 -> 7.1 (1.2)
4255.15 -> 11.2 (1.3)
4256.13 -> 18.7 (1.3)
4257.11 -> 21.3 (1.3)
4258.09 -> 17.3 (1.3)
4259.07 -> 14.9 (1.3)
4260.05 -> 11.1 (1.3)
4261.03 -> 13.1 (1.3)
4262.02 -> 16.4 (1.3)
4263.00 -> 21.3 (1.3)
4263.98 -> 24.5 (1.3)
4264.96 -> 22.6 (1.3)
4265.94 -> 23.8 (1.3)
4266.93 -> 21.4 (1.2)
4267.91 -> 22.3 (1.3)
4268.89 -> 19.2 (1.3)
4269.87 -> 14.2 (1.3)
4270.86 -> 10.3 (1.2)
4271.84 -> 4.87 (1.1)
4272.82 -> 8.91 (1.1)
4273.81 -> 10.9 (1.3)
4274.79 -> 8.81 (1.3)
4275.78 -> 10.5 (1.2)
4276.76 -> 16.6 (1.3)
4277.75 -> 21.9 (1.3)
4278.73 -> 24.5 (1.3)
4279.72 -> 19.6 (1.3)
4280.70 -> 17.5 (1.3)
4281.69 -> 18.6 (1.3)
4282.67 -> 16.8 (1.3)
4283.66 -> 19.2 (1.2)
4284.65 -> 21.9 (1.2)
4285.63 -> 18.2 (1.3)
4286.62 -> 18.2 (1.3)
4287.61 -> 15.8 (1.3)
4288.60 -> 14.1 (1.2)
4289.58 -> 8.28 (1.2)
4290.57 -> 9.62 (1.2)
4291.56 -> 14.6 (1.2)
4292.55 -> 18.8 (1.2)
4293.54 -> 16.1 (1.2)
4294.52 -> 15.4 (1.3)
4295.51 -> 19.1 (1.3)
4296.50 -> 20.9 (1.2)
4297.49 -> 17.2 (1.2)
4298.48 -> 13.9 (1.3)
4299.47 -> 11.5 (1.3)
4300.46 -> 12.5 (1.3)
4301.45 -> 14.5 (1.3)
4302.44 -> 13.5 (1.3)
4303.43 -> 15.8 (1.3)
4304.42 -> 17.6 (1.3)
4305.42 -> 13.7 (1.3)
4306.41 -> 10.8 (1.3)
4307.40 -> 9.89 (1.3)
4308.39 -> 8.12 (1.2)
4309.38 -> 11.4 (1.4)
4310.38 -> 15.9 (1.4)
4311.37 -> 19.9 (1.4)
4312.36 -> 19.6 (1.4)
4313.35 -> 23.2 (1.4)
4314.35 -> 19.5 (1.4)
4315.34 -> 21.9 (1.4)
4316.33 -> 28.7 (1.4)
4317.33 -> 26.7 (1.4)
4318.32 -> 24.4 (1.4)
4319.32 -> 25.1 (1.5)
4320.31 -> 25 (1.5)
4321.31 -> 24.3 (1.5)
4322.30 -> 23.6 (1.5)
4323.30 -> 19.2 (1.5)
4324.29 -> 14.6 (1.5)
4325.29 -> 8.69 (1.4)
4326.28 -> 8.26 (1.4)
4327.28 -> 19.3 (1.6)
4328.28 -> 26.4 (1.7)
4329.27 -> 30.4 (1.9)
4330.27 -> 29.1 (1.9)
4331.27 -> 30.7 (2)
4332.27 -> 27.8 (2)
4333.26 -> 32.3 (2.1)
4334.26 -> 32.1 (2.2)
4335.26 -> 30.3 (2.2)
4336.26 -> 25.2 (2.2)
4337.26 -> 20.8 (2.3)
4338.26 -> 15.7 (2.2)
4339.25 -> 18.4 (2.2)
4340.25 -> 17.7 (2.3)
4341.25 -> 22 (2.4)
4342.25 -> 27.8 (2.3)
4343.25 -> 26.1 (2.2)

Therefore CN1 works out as 0.13 mag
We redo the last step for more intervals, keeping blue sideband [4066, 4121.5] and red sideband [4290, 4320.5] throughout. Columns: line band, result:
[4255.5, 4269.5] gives -0.12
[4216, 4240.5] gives 0.29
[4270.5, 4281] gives 0.21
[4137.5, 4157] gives 0.13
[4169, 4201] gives 0.08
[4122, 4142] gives 0.00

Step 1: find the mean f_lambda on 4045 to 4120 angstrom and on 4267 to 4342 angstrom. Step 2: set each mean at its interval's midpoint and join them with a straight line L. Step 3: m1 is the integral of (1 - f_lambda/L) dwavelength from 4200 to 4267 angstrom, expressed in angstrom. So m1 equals 6.7 angstrom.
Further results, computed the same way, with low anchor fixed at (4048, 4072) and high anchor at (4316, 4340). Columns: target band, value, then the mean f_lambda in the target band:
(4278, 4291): 2.8 angstrom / 17.2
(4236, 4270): 5.5 angstrom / 17.5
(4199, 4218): 2.2 angstrom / 17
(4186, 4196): 0.7 angstrom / 17.2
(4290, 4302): 3.8 angstrom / 15.3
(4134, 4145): 1.2 angstrom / 14.8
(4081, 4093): -3.9 angstrom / 19.5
